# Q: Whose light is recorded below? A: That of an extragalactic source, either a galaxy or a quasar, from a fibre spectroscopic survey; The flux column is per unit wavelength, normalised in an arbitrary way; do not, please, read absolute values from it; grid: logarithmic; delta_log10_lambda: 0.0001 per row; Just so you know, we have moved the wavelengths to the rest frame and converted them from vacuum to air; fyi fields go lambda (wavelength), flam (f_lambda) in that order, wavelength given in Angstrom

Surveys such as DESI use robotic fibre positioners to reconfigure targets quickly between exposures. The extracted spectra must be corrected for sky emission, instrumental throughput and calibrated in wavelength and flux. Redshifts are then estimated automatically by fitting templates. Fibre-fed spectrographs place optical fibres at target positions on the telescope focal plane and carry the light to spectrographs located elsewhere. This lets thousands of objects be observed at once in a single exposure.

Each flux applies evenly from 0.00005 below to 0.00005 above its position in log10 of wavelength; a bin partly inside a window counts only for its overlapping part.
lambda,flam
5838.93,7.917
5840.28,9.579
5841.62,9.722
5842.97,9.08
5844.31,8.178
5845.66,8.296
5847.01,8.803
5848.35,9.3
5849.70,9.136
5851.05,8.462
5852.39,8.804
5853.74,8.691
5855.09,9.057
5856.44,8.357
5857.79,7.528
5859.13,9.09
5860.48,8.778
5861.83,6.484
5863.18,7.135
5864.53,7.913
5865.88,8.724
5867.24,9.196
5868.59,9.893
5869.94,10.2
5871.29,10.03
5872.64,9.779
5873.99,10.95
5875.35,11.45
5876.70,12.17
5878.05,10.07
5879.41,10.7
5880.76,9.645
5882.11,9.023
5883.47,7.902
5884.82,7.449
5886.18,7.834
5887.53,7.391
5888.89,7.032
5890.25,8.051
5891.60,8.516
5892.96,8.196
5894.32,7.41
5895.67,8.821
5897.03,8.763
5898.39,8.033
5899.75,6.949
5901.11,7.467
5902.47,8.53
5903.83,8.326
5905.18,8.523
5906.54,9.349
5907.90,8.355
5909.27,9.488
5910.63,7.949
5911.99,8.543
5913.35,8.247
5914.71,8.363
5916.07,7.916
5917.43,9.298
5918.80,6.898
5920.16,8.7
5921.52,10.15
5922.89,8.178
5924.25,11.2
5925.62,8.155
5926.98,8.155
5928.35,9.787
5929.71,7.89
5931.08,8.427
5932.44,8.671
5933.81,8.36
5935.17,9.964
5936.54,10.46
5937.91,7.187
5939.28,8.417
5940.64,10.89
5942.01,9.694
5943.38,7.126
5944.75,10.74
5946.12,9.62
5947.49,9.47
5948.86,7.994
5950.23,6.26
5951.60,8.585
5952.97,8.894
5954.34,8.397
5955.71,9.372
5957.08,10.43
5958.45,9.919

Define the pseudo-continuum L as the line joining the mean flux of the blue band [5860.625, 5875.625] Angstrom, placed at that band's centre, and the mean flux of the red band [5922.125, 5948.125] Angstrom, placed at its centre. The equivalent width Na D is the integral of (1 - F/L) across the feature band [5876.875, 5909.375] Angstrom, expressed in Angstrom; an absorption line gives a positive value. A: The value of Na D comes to 2.4 Angstrom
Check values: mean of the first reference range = 9.17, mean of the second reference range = 9.07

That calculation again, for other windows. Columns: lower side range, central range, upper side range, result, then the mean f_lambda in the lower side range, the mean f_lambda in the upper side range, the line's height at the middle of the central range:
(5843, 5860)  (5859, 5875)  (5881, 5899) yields -1.2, 8.66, 8.07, 8.42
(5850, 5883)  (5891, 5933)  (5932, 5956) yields 2.5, 9.25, 8.89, 9.04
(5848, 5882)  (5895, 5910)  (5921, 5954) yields 1.1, 9.26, 8.91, 9.08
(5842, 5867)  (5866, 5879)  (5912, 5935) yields -2.8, 8.46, 8.68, 8.52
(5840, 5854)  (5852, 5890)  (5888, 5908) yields -1.9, 8.9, 8.14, 8.54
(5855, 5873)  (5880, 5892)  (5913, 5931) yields 0.8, 8.7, 8.69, 8.69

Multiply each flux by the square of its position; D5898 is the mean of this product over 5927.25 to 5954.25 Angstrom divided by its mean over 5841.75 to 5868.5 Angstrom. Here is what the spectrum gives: 1.1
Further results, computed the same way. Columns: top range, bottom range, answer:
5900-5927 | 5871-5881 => 0.81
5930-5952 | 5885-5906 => 1.13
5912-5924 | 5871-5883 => 0.84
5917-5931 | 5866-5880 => 0.86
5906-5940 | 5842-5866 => 1.06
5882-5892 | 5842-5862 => 0.92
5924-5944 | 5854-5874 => 1.04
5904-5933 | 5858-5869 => 1.06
